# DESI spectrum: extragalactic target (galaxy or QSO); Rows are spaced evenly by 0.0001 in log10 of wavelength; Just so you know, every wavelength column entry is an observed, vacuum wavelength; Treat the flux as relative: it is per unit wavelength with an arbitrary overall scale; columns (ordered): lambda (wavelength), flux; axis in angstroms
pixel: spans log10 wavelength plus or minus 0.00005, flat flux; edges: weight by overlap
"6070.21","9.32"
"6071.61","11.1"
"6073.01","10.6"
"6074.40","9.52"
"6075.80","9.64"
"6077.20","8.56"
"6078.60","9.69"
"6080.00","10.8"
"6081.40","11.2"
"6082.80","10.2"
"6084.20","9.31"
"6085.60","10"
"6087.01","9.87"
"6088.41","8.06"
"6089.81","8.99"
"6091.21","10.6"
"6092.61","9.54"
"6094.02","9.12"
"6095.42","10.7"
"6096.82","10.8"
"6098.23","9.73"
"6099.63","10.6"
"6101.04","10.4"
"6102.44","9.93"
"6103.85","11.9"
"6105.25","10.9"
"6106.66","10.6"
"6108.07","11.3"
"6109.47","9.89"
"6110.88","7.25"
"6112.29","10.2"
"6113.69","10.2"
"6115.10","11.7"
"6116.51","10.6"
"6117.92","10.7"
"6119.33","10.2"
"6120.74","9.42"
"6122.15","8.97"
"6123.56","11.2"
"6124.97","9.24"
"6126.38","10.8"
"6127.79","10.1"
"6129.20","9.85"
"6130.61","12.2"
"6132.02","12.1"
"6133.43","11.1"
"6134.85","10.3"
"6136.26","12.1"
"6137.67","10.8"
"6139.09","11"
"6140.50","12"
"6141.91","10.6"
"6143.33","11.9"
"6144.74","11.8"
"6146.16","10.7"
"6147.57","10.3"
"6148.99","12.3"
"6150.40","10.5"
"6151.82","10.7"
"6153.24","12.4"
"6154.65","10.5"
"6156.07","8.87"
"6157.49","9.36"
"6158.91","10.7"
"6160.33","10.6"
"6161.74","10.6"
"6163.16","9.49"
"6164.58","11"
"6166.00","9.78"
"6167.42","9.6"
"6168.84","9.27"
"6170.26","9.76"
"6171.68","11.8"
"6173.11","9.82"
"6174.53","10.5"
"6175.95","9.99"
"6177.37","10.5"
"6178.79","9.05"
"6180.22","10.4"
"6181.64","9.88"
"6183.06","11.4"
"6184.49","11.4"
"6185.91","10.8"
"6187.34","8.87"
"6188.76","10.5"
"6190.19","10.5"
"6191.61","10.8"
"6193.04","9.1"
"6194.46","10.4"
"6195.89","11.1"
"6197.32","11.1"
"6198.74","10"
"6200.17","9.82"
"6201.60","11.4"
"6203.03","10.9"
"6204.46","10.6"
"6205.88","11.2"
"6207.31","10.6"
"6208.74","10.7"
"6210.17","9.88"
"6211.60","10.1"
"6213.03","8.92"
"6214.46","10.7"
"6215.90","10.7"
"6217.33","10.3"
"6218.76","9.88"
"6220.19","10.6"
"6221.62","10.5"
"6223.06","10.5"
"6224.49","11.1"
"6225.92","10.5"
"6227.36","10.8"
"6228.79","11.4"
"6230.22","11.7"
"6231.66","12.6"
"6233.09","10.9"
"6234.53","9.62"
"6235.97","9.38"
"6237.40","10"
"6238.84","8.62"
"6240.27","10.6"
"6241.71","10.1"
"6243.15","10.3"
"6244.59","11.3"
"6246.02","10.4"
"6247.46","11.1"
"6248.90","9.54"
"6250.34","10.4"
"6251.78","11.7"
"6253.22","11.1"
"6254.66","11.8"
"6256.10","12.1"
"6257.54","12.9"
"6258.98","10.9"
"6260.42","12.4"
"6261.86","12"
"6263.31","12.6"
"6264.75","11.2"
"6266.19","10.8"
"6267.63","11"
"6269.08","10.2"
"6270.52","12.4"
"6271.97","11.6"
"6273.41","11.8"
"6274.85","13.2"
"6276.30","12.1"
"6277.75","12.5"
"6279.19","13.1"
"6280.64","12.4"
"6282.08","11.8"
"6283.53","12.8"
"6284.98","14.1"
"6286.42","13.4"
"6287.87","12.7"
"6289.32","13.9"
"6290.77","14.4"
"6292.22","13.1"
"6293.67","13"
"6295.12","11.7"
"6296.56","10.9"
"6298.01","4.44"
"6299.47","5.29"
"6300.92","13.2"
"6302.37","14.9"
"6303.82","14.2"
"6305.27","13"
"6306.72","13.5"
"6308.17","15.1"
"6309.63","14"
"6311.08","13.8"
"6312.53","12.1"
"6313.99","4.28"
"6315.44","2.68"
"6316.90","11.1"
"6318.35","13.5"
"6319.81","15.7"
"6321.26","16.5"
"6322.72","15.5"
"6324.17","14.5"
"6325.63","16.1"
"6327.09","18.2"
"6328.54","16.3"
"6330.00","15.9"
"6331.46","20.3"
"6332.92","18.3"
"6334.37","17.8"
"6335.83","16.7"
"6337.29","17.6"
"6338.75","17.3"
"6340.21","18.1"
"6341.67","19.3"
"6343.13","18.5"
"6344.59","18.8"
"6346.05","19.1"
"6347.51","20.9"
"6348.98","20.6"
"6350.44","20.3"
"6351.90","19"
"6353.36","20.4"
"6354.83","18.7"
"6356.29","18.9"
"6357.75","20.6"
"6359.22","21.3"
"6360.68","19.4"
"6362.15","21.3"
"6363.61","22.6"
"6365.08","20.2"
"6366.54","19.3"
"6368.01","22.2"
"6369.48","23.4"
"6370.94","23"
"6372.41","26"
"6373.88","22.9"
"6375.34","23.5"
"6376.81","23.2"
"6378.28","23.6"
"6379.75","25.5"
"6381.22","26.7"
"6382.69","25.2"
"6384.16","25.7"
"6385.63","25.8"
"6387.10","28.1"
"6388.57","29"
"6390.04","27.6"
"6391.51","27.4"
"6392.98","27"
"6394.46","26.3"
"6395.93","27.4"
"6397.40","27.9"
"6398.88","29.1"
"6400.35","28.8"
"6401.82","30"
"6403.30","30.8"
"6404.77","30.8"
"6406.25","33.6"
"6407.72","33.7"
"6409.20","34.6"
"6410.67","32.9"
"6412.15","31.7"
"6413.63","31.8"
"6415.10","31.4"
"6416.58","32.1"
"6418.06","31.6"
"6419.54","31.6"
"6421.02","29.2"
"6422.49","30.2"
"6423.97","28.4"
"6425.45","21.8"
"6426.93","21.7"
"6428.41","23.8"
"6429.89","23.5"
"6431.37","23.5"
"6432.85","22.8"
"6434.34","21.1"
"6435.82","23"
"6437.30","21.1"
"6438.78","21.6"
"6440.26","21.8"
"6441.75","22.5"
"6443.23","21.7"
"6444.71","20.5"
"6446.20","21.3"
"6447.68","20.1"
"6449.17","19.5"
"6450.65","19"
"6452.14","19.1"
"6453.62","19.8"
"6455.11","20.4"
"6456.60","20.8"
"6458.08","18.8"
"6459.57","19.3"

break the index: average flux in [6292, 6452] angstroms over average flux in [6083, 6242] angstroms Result 2.04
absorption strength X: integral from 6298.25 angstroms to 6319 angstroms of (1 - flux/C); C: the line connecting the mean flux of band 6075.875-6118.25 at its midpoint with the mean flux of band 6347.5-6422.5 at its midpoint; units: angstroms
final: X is 10.0 angstroms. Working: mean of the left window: 10.1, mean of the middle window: 11.3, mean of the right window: 26.1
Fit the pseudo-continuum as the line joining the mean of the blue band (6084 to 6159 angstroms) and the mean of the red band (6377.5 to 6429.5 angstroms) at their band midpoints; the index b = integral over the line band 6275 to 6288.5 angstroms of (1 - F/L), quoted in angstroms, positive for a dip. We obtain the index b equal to 5.2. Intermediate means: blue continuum 10.5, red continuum 28.6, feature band 12.8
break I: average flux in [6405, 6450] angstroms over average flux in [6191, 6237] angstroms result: 2.5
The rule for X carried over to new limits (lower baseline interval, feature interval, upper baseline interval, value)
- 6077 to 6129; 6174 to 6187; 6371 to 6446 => 3.6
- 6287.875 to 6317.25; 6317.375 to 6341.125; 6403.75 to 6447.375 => -3.1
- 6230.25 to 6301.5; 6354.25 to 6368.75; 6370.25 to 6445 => 0.9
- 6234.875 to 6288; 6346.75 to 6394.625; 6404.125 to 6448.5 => -3.7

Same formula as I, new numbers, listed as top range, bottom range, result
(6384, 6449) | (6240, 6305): 2.29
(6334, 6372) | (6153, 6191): 1.94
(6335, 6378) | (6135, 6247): 1.95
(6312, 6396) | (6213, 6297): 1.76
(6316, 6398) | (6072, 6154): 2.01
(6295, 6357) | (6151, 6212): 1.48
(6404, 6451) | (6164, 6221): 2.53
